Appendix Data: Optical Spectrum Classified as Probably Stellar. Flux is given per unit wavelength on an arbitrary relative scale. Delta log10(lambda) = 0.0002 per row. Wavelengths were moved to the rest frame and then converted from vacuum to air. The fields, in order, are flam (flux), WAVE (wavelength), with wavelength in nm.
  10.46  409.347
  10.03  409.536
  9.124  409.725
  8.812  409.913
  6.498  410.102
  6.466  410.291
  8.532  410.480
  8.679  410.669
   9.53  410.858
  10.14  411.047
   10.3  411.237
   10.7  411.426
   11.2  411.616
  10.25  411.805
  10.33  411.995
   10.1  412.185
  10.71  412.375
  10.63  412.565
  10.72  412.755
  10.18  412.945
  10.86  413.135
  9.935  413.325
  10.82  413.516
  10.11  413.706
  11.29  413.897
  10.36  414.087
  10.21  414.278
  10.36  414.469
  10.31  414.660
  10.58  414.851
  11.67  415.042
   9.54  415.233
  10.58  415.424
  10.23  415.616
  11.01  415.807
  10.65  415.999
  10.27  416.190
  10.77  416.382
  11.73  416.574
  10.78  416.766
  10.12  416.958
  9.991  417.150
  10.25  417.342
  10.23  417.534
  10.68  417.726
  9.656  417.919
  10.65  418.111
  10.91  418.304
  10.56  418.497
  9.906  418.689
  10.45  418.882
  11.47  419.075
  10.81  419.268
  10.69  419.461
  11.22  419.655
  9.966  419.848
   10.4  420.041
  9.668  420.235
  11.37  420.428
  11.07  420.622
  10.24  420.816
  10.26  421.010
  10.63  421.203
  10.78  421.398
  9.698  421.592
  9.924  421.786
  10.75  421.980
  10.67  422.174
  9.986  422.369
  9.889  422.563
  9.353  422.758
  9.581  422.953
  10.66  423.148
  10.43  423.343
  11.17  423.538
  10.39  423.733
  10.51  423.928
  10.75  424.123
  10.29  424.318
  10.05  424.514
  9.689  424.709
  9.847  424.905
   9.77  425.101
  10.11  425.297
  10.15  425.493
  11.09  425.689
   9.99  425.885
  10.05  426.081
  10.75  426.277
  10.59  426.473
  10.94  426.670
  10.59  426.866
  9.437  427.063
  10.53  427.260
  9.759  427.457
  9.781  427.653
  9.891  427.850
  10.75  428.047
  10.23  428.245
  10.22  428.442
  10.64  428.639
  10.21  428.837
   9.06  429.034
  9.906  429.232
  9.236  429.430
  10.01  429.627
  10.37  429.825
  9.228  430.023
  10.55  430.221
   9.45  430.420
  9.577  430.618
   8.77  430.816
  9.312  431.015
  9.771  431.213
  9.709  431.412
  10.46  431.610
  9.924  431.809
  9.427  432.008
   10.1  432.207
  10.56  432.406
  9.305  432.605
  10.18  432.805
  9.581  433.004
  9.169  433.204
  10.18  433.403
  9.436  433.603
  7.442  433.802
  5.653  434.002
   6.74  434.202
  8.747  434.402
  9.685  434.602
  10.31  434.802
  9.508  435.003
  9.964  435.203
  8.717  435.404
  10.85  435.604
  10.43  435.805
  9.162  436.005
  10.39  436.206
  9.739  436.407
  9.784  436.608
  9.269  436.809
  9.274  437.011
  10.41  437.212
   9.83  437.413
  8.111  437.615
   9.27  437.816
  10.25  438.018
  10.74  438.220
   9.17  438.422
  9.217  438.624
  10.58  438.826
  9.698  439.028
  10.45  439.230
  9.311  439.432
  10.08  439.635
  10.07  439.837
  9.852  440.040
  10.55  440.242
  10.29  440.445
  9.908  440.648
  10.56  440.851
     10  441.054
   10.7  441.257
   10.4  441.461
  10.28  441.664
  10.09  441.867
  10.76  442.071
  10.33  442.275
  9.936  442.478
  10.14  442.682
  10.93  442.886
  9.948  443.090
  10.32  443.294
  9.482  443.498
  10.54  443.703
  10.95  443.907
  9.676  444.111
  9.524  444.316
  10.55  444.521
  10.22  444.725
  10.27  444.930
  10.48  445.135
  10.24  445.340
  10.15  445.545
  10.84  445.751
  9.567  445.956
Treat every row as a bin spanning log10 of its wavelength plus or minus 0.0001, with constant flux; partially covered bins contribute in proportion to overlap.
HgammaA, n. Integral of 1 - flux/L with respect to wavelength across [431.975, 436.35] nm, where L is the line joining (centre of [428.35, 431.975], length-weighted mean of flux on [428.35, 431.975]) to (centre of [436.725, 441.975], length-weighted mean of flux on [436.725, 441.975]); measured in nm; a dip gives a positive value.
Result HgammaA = 0.23 nm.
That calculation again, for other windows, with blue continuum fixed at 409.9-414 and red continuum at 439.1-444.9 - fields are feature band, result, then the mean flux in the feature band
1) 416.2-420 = -0.235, 10.6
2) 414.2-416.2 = -0.119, 10.5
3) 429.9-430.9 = 0.053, 9.55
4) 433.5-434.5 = 0.248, 7.61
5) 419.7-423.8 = -0.145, 10.3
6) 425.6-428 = -0.059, 10.3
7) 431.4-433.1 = 0.029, 9.93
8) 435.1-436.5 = 0.034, 9.9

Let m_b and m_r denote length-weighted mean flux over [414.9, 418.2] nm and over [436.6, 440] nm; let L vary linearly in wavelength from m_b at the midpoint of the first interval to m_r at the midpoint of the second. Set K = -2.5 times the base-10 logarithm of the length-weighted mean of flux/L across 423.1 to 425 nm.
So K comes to -0.01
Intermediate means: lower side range 10.5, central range 10.4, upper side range 9.74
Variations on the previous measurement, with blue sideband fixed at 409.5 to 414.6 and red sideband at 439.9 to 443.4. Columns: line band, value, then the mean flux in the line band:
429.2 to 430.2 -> 0.04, 9.81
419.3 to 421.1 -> -0.06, 10.5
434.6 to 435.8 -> 0.03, 9.89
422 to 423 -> 0.01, 9.98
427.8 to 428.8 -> -0.03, 10.4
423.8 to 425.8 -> -0.02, 10.2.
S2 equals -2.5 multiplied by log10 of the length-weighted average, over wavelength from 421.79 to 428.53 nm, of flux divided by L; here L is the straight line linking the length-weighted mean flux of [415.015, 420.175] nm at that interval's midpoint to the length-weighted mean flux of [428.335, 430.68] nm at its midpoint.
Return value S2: -0.01 mag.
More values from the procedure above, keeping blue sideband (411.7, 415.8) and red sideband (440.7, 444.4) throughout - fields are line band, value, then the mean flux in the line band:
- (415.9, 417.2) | -0.02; 10.6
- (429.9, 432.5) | 0.06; 9.76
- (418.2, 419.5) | -0.03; 10.7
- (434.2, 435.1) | 0.12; 9.24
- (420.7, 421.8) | 0.01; 10.3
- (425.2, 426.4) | 0.00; 10.4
